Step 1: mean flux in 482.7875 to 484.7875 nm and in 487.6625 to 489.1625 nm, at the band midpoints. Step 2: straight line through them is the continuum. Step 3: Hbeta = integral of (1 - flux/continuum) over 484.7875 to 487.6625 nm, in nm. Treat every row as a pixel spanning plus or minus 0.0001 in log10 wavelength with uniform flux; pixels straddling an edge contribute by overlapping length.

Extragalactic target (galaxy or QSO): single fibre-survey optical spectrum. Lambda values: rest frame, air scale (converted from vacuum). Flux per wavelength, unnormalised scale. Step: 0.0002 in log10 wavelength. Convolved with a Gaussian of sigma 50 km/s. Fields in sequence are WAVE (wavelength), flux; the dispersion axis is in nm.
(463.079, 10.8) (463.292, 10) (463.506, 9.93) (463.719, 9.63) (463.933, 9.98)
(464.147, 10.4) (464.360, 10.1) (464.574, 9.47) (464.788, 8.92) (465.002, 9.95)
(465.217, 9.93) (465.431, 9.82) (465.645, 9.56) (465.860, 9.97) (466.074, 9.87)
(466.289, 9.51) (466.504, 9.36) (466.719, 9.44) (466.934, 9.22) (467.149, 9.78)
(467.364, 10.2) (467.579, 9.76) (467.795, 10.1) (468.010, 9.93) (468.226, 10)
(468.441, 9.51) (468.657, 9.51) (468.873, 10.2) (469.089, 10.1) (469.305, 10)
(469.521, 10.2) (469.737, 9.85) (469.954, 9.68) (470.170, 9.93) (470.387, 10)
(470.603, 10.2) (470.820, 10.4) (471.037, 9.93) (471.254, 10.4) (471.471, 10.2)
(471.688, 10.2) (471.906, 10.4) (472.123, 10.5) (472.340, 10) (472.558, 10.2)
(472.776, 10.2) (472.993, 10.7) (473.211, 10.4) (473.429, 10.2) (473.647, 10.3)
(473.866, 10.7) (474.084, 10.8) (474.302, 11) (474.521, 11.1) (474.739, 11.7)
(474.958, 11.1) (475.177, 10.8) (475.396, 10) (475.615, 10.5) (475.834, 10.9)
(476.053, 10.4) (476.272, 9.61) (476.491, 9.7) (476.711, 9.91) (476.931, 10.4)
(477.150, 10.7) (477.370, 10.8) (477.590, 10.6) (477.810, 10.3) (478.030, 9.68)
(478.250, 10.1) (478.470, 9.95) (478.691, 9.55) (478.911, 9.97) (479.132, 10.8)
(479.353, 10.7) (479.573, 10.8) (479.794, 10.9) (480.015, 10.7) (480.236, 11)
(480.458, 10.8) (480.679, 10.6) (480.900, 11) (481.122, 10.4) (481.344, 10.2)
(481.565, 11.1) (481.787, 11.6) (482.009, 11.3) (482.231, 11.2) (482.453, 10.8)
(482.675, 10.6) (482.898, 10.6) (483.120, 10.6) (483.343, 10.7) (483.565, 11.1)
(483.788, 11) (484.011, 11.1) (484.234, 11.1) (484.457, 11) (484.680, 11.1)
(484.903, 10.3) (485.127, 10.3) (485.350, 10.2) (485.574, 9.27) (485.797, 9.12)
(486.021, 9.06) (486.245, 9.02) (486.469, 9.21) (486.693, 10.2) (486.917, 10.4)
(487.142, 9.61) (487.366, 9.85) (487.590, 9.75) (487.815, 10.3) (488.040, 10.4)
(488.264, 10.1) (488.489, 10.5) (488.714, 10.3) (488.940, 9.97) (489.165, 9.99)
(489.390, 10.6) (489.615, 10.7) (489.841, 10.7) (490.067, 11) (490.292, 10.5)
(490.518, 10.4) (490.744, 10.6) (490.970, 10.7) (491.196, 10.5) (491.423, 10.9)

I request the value 0.23 nm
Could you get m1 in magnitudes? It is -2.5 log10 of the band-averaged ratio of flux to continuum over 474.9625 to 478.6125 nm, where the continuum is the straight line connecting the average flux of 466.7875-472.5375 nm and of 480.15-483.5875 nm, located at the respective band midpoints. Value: 0.02 mag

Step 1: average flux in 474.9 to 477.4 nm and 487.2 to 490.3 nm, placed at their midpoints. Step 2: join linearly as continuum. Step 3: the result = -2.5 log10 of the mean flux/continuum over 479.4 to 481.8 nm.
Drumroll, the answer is -0.05 mag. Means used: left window 10.4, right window 10.3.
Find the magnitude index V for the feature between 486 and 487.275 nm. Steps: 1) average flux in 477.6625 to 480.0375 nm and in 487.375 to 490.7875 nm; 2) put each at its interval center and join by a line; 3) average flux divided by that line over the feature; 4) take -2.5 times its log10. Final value 0.08 mag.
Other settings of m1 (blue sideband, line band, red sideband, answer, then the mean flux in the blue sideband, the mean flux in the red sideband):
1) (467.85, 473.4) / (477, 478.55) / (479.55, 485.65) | 0.019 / 10.1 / 10.8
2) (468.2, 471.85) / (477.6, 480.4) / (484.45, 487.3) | -0.048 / 10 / 9.87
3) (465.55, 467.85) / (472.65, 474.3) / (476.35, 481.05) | -0.042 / 9.7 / 10.4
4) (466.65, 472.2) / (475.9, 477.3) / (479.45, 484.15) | 0.035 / 9.99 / 10.9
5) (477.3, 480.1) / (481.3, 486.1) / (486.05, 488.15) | -0.060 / 10.4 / 9.83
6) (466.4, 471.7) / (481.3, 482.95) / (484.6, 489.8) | -0.102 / 9.92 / 10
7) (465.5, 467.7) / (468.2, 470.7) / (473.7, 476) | 0.015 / 9.67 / 10.8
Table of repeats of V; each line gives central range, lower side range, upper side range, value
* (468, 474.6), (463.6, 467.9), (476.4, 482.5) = -0.015 mag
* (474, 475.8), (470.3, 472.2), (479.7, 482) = -0.041 mag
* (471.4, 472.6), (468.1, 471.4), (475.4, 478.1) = -0.017 mag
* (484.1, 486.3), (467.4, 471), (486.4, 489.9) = 0.005 mag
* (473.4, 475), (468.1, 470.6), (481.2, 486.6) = -0.080 mag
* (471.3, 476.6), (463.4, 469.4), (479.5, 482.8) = -0.015 mag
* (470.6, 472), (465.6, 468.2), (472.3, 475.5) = 0.005 mag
